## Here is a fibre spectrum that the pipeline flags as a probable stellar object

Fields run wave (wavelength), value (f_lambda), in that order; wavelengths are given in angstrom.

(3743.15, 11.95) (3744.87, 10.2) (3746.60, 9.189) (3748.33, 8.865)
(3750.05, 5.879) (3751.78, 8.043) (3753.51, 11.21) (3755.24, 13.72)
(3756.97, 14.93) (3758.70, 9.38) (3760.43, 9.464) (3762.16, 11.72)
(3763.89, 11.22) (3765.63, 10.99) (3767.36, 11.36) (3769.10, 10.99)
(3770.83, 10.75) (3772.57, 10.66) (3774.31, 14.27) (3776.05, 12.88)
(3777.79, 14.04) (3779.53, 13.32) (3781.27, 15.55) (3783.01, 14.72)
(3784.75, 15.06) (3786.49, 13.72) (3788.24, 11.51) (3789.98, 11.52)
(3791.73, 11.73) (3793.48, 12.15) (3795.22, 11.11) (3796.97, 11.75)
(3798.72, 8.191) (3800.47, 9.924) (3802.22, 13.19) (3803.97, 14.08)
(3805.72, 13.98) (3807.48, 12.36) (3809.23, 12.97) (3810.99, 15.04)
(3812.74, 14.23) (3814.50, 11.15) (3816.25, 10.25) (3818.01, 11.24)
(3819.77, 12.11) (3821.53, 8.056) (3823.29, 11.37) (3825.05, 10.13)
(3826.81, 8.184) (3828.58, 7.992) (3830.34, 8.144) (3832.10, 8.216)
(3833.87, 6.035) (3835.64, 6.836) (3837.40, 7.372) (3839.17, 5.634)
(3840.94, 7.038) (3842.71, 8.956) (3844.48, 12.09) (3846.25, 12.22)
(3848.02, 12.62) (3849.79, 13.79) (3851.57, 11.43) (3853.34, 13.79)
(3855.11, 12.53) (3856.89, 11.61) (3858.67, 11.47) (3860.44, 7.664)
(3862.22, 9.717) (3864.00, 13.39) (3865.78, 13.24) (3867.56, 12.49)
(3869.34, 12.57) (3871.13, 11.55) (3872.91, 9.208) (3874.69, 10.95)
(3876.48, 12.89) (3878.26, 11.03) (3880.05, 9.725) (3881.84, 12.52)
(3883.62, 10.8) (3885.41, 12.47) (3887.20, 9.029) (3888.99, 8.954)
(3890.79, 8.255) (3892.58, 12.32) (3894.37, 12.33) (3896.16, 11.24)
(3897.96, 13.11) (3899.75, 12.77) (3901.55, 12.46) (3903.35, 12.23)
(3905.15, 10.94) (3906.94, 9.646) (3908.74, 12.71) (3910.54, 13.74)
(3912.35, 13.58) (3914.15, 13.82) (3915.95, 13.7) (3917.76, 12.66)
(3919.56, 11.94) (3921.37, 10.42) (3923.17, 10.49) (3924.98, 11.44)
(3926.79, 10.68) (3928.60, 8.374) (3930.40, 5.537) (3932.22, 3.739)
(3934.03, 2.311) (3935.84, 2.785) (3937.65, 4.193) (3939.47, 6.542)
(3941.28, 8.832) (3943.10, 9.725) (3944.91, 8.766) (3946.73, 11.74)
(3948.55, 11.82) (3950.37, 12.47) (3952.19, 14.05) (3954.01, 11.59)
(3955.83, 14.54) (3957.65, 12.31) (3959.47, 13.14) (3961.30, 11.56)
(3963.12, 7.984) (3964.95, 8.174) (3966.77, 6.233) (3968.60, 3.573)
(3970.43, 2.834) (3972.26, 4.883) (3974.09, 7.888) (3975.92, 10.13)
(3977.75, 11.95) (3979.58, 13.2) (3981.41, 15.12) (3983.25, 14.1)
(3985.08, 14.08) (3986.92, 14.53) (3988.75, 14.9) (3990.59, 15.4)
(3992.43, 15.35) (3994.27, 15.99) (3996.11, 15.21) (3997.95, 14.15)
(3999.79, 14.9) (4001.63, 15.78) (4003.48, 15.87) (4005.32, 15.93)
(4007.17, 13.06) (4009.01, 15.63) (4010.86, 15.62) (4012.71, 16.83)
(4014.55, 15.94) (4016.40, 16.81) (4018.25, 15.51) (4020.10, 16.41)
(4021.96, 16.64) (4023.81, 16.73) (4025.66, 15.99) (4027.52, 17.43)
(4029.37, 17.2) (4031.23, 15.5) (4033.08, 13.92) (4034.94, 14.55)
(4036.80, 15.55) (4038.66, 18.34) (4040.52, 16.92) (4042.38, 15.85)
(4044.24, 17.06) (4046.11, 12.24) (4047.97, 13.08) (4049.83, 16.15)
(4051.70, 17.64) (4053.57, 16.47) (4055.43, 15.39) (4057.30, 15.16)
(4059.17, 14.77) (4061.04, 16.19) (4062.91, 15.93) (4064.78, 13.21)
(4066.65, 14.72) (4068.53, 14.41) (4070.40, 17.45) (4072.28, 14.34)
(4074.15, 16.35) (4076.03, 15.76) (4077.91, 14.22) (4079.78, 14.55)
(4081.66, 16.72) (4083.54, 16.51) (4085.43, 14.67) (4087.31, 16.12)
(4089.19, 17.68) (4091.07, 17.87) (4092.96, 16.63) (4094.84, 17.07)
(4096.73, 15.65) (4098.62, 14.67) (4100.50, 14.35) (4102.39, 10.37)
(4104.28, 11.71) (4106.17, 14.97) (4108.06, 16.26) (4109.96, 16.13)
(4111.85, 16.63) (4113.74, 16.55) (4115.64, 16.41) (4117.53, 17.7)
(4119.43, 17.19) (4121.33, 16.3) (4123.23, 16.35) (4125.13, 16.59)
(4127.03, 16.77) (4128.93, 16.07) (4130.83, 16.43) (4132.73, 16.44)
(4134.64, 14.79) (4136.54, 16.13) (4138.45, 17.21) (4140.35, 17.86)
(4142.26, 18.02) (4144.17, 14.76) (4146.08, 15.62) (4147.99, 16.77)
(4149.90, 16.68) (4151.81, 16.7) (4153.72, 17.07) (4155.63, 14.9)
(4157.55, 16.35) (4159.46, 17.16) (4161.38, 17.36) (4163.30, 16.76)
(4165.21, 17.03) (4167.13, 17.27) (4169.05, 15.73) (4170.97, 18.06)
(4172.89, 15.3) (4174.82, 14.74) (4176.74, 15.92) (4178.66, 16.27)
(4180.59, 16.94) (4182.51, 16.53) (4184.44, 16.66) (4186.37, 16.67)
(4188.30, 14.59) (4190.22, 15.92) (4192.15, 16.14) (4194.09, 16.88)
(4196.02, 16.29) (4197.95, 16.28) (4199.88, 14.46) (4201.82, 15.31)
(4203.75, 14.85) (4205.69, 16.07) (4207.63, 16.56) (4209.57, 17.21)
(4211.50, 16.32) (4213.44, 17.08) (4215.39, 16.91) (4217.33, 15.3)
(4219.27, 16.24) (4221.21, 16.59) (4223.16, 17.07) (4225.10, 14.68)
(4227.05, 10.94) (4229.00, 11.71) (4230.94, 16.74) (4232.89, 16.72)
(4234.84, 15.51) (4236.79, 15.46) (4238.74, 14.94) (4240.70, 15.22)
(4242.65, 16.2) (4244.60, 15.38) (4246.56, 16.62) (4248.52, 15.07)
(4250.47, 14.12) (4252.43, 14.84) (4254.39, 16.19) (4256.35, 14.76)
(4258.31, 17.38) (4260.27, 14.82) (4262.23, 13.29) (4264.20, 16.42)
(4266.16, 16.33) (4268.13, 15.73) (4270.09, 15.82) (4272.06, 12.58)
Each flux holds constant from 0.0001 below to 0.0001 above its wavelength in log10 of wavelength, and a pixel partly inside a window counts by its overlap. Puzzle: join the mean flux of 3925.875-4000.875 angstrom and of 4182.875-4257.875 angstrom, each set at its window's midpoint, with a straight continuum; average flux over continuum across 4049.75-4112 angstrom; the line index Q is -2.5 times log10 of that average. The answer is -0.206 mag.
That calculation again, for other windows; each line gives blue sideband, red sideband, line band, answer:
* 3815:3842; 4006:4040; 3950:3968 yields 0.22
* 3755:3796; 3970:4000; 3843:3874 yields 0.06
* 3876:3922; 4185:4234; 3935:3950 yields 0.44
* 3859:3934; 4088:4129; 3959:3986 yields 0.31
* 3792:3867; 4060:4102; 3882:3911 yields 0.06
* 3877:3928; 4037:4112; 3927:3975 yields 0.46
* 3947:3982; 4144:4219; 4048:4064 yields -0.23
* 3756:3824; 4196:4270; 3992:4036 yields -0.14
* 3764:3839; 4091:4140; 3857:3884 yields 0.10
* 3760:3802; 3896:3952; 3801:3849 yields 0.11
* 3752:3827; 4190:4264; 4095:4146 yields -0.08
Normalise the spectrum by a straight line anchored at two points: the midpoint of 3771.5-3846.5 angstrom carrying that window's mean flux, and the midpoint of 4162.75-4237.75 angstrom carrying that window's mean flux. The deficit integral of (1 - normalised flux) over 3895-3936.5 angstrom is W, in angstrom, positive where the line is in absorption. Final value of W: 6.45 angstrom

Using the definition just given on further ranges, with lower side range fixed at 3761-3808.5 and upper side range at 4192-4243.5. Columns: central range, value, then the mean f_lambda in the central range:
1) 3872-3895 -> 4.0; 10.8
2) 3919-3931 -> 3.1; 9.89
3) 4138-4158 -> -1.8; 16.5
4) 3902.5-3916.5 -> 0.8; 12.5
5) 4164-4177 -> -0.9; 16.3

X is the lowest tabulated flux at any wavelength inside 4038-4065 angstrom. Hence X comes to 12.24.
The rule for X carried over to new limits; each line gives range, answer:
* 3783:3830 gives 7.992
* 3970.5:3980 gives 4.883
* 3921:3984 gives 2.311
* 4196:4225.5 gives 14.46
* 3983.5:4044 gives 13.06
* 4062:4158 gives 10.37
